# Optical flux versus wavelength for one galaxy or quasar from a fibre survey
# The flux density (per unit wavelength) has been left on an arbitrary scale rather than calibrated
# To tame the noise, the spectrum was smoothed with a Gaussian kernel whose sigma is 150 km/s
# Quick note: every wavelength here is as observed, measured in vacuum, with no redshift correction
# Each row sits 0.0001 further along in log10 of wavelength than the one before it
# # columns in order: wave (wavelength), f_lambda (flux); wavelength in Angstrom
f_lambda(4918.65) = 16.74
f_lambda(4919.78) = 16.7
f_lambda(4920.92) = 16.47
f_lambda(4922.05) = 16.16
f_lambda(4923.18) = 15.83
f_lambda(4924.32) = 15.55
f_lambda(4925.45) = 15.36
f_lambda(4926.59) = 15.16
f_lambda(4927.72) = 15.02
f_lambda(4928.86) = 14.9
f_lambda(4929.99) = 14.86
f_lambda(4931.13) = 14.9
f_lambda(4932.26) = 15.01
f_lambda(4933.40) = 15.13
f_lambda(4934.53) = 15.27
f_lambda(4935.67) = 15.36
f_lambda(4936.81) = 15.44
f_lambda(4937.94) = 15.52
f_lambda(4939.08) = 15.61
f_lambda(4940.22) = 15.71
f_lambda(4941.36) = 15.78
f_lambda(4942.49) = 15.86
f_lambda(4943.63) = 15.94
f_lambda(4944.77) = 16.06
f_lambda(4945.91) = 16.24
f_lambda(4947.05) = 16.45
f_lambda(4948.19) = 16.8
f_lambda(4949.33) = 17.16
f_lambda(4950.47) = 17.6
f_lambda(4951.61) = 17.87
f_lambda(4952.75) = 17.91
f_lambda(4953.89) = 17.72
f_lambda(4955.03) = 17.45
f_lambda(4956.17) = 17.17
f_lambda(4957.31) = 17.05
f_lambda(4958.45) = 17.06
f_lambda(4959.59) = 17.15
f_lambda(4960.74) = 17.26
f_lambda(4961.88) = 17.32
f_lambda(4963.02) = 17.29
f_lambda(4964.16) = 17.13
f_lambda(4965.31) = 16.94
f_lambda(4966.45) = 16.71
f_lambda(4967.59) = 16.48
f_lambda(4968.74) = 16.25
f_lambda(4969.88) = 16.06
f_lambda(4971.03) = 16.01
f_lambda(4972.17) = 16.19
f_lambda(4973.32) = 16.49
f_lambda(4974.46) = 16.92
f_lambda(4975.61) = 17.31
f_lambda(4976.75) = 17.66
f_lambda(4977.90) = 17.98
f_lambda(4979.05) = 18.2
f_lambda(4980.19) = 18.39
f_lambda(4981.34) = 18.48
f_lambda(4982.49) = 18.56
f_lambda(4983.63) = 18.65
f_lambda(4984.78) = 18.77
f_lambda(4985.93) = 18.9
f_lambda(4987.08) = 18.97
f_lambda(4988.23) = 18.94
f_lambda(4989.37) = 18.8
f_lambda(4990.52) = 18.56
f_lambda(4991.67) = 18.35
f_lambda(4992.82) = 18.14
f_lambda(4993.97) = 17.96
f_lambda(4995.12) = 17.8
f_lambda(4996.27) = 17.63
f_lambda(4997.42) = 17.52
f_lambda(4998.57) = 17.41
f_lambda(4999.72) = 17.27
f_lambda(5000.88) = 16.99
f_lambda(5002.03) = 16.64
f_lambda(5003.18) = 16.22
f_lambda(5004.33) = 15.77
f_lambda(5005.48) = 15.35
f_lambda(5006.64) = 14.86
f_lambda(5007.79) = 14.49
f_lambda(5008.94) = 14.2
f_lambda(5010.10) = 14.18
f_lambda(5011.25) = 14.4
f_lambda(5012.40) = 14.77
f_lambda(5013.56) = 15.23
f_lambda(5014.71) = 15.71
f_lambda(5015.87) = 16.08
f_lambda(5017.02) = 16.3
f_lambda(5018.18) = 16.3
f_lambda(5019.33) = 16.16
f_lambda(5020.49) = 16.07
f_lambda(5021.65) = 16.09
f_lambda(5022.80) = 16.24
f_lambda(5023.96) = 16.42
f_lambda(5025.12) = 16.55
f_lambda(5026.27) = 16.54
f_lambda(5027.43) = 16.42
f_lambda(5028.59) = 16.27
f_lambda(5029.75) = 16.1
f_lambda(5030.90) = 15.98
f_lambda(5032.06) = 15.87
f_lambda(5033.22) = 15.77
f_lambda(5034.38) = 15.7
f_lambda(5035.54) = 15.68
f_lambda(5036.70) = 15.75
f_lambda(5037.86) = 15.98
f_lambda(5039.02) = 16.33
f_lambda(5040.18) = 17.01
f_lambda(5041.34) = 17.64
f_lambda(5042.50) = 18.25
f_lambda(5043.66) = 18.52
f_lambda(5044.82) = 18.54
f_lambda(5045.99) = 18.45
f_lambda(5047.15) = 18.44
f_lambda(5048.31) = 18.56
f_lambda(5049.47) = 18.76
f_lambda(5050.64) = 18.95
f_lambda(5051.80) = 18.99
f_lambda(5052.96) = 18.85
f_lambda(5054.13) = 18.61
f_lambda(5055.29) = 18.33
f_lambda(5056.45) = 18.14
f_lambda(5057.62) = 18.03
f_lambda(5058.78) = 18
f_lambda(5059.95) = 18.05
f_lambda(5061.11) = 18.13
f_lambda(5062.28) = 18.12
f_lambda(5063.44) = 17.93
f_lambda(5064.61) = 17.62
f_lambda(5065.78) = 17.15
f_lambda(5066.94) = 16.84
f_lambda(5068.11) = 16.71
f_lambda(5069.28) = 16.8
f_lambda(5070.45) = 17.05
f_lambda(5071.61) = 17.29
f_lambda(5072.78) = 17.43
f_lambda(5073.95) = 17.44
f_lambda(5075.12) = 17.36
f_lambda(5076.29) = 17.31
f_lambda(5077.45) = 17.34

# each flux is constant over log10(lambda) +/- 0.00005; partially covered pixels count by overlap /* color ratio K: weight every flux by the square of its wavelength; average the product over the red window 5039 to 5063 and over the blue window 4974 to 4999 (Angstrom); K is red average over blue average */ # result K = 1.03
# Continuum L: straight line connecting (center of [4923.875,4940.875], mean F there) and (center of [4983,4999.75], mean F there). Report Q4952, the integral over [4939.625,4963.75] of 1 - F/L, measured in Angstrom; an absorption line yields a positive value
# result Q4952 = -1.0 Angstrom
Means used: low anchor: 15.3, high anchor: 18.3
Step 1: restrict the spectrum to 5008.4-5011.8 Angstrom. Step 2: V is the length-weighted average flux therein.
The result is 14.2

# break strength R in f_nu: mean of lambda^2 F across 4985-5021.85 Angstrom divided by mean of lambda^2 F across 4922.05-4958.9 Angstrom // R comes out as 1.1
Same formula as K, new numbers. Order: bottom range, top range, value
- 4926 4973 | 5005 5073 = 1.07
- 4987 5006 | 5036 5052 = 1.04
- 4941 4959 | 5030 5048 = 1.04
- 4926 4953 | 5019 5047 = 1.09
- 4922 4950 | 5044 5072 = 1.21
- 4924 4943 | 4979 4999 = 1.22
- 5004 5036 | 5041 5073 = 1.16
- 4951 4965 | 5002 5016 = 0.89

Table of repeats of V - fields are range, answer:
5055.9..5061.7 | 18.1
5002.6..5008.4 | 15.3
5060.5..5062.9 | 18.2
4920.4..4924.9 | 16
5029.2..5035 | 15.9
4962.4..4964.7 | 17.3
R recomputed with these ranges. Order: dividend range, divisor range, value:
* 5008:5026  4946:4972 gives 0.94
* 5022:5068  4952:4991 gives 1.02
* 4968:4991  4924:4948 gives 1.17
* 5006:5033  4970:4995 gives 0.89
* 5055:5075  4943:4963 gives 1.08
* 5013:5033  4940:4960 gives 0.99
